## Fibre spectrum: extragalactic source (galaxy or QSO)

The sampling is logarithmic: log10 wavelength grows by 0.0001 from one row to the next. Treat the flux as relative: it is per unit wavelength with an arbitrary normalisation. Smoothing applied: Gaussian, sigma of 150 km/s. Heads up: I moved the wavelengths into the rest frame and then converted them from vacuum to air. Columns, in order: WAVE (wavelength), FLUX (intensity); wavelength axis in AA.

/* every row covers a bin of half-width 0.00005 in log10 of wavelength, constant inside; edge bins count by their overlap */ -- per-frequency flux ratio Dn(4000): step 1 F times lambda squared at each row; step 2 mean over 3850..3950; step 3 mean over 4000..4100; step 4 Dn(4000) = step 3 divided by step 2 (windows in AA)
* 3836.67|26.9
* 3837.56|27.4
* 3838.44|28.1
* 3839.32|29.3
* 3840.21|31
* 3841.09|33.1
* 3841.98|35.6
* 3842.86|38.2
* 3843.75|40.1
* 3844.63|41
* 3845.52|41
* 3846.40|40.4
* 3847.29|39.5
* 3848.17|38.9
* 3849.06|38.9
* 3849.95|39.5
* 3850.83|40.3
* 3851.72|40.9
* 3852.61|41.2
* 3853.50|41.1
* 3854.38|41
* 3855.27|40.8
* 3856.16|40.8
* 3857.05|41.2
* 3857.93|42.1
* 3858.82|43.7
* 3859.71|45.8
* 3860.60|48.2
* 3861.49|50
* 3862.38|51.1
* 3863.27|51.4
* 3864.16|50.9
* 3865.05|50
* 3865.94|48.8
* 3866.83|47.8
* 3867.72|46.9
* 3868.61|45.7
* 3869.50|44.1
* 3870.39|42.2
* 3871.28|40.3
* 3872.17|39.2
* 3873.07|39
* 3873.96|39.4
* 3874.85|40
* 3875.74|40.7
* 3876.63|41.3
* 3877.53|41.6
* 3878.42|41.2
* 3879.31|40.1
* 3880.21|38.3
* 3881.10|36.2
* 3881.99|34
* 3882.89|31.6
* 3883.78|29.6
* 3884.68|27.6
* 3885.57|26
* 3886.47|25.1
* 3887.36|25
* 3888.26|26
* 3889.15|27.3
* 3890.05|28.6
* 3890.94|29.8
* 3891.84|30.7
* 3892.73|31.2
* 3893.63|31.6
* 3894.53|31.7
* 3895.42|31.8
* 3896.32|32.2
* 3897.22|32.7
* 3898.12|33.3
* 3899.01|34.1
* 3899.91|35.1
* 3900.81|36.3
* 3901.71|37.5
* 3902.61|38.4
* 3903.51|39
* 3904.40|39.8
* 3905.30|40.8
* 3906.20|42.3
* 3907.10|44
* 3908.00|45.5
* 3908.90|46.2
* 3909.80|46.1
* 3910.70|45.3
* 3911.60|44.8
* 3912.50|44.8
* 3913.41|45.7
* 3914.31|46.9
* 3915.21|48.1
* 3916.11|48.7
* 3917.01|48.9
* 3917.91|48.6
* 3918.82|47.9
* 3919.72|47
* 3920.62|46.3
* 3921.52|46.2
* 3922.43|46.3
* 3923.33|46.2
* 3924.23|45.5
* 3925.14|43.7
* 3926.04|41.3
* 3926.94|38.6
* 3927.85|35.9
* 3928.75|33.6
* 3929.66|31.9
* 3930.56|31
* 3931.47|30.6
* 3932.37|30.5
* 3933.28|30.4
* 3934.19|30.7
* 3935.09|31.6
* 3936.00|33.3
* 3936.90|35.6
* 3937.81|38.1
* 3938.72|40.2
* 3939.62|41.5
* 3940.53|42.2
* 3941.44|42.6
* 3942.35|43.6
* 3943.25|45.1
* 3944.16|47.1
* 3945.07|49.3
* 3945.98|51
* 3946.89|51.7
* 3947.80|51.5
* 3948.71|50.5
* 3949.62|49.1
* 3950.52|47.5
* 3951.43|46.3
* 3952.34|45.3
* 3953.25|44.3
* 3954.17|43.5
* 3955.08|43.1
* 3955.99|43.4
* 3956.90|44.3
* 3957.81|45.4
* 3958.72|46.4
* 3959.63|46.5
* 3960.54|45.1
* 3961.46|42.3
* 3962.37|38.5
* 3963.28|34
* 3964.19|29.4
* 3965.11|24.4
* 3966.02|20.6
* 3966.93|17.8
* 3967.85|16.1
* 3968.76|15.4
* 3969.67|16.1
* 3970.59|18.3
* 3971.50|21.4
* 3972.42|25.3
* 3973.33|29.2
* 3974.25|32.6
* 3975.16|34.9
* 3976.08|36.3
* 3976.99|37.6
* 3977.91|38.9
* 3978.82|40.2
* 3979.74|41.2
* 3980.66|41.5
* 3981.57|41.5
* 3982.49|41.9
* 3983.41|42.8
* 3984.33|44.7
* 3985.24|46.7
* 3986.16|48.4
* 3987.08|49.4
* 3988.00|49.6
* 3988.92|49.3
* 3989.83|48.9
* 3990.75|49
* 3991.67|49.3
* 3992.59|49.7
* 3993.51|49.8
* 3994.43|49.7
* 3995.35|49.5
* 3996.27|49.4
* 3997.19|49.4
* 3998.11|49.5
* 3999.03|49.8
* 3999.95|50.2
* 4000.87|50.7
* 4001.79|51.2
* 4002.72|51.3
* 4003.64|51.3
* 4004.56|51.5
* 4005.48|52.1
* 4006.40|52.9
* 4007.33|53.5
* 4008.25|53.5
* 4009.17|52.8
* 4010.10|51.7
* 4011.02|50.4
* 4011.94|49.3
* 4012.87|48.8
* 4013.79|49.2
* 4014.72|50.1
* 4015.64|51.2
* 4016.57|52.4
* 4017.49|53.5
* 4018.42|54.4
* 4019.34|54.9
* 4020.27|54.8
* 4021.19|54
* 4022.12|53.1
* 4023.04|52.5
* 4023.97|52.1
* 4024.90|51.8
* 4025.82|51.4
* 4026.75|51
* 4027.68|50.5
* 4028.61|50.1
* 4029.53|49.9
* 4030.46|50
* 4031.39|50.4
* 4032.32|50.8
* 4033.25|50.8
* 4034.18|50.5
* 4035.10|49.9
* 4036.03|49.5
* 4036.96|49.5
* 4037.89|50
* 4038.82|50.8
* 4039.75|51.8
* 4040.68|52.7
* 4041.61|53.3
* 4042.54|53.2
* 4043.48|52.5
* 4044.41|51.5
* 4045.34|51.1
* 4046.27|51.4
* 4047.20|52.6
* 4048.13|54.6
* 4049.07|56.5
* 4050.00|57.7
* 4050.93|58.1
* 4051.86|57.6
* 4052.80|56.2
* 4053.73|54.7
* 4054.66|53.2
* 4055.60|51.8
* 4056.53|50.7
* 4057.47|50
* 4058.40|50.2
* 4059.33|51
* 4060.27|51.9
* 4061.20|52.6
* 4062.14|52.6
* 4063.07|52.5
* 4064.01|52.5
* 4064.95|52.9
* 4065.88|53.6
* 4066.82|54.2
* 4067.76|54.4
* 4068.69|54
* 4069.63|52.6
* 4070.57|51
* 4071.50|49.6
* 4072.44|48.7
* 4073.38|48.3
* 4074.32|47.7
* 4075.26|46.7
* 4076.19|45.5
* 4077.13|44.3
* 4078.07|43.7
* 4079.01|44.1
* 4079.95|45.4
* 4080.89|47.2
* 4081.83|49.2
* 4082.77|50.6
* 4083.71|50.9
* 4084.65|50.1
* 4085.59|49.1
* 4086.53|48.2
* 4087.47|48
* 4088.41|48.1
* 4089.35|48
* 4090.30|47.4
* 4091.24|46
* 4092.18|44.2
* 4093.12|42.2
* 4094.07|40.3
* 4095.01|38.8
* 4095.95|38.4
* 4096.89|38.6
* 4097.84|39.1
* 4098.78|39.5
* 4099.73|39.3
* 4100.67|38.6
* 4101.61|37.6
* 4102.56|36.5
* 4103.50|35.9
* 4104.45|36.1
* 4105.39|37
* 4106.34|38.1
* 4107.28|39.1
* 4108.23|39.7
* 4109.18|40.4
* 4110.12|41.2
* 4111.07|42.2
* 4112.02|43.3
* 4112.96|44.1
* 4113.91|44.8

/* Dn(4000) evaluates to 1.3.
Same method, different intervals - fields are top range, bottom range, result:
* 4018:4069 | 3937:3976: 1.44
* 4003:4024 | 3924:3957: 1.31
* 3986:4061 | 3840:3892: 1.42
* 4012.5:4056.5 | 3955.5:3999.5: 1.37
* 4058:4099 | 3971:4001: 1.15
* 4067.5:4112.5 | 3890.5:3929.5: 1.19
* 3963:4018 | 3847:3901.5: 1.18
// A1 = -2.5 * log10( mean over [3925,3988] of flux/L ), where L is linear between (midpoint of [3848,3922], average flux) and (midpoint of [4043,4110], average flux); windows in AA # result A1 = 0.126 mag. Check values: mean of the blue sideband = 40.1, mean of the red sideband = 47.6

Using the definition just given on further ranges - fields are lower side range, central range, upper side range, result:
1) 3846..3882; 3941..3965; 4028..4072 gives 0.06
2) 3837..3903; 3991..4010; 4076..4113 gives -0.24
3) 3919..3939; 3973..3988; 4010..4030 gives 0.13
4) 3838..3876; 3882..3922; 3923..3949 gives 0.08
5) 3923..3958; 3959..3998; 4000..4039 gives 0.21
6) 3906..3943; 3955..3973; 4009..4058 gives 0.39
